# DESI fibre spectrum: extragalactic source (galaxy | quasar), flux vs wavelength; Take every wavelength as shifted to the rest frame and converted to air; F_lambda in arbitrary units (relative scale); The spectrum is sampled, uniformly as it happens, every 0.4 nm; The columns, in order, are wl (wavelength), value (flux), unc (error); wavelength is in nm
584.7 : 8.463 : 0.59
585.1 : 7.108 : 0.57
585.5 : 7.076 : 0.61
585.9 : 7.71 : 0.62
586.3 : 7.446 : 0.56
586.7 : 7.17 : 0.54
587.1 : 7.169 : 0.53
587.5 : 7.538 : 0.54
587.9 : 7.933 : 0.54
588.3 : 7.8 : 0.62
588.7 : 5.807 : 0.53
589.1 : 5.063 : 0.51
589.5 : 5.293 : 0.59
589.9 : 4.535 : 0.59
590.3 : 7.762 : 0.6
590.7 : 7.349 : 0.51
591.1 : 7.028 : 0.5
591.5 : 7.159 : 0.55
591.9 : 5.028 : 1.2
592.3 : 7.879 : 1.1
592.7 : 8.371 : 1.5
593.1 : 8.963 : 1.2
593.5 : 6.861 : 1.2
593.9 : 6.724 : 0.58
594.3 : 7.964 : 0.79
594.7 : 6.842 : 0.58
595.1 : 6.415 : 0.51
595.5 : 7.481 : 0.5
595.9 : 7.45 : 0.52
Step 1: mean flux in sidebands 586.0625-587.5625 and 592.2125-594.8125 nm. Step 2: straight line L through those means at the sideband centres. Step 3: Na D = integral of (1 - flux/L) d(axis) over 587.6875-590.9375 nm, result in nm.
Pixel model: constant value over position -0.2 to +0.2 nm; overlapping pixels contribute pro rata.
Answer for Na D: 0.44 nm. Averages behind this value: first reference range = 7.32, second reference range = 7.68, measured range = 6.45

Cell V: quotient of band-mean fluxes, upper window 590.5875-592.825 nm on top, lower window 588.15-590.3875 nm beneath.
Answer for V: 1.2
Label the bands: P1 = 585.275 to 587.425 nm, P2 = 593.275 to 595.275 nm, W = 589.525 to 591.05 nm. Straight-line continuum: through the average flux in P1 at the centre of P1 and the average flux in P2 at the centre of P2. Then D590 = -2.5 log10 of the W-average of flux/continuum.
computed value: 0.11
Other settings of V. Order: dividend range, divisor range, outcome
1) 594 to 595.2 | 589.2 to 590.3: 1.30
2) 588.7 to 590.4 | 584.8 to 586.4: 0.75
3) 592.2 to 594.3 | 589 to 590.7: 1.32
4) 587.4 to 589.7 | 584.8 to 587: 0.89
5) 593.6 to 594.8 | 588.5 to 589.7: 1.33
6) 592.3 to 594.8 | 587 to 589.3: 1.12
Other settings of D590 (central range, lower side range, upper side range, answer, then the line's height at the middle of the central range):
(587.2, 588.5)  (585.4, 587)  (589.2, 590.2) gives -0.21 mag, 6.35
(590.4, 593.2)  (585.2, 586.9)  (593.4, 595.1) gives -0.04 mag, 7.12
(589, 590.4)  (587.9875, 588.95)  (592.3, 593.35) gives 0.30 mag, 7.29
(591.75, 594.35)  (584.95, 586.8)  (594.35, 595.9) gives -0.04 mag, 7.14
